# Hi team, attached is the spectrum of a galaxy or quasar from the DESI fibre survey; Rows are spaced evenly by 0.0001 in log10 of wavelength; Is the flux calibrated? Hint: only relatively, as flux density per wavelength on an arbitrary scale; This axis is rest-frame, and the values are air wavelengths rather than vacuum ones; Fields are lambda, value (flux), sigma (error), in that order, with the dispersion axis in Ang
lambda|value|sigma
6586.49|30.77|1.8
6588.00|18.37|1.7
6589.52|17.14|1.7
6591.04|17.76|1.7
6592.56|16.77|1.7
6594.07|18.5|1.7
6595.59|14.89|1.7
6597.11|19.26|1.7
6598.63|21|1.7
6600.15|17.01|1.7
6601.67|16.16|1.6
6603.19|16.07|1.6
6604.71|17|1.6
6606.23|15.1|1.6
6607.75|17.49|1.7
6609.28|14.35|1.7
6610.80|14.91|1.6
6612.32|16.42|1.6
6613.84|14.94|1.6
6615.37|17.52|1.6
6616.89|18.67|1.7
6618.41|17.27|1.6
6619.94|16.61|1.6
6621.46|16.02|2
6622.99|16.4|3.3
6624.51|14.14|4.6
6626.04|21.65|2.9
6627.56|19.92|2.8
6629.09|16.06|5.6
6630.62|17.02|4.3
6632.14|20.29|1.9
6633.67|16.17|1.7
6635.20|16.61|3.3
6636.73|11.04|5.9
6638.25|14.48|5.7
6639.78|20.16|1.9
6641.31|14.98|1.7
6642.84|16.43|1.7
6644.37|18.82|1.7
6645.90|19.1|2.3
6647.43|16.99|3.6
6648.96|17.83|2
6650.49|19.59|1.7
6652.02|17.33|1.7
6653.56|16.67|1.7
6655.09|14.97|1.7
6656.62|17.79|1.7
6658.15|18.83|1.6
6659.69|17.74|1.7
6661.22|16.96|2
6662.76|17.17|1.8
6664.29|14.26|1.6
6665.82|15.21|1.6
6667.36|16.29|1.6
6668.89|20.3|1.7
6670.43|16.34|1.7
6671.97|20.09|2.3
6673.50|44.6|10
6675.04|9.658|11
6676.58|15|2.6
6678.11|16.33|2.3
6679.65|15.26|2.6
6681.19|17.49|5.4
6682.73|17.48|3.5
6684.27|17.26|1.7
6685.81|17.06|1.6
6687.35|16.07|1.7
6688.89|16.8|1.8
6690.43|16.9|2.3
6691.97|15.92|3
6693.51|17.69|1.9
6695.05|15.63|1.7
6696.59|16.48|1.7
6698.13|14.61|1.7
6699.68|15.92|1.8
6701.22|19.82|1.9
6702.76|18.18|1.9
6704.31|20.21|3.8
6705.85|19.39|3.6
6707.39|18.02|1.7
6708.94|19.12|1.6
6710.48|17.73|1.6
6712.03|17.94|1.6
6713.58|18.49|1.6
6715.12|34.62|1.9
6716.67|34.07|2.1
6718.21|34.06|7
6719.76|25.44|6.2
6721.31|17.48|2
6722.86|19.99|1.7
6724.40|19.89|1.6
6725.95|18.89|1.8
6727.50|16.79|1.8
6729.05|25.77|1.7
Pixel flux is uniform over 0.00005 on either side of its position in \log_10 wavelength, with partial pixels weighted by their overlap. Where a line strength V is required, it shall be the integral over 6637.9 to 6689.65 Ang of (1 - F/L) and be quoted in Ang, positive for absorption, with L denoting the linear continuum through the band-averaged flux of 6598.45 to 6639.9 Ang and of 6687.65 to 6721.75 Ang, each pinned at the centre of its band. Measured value 2.2 Ang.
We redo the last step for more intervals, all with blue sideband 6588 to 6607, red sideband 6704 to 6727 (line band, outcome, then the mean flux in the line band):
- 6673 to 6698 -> 4.2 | 17.5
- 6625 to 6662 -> 3.6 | 17.4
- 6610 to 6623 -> 1.1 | 16.5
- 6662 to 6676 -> 0.8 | 19.3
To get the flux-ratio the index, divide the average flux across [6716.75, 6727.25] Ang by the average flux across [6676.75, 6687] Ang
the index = 1.38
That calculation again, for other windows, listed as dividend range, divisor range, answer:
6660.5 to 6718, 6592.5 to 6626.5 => 1.12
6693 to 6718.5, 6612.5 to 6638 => 1.22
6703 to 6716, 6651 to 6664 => 1.21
